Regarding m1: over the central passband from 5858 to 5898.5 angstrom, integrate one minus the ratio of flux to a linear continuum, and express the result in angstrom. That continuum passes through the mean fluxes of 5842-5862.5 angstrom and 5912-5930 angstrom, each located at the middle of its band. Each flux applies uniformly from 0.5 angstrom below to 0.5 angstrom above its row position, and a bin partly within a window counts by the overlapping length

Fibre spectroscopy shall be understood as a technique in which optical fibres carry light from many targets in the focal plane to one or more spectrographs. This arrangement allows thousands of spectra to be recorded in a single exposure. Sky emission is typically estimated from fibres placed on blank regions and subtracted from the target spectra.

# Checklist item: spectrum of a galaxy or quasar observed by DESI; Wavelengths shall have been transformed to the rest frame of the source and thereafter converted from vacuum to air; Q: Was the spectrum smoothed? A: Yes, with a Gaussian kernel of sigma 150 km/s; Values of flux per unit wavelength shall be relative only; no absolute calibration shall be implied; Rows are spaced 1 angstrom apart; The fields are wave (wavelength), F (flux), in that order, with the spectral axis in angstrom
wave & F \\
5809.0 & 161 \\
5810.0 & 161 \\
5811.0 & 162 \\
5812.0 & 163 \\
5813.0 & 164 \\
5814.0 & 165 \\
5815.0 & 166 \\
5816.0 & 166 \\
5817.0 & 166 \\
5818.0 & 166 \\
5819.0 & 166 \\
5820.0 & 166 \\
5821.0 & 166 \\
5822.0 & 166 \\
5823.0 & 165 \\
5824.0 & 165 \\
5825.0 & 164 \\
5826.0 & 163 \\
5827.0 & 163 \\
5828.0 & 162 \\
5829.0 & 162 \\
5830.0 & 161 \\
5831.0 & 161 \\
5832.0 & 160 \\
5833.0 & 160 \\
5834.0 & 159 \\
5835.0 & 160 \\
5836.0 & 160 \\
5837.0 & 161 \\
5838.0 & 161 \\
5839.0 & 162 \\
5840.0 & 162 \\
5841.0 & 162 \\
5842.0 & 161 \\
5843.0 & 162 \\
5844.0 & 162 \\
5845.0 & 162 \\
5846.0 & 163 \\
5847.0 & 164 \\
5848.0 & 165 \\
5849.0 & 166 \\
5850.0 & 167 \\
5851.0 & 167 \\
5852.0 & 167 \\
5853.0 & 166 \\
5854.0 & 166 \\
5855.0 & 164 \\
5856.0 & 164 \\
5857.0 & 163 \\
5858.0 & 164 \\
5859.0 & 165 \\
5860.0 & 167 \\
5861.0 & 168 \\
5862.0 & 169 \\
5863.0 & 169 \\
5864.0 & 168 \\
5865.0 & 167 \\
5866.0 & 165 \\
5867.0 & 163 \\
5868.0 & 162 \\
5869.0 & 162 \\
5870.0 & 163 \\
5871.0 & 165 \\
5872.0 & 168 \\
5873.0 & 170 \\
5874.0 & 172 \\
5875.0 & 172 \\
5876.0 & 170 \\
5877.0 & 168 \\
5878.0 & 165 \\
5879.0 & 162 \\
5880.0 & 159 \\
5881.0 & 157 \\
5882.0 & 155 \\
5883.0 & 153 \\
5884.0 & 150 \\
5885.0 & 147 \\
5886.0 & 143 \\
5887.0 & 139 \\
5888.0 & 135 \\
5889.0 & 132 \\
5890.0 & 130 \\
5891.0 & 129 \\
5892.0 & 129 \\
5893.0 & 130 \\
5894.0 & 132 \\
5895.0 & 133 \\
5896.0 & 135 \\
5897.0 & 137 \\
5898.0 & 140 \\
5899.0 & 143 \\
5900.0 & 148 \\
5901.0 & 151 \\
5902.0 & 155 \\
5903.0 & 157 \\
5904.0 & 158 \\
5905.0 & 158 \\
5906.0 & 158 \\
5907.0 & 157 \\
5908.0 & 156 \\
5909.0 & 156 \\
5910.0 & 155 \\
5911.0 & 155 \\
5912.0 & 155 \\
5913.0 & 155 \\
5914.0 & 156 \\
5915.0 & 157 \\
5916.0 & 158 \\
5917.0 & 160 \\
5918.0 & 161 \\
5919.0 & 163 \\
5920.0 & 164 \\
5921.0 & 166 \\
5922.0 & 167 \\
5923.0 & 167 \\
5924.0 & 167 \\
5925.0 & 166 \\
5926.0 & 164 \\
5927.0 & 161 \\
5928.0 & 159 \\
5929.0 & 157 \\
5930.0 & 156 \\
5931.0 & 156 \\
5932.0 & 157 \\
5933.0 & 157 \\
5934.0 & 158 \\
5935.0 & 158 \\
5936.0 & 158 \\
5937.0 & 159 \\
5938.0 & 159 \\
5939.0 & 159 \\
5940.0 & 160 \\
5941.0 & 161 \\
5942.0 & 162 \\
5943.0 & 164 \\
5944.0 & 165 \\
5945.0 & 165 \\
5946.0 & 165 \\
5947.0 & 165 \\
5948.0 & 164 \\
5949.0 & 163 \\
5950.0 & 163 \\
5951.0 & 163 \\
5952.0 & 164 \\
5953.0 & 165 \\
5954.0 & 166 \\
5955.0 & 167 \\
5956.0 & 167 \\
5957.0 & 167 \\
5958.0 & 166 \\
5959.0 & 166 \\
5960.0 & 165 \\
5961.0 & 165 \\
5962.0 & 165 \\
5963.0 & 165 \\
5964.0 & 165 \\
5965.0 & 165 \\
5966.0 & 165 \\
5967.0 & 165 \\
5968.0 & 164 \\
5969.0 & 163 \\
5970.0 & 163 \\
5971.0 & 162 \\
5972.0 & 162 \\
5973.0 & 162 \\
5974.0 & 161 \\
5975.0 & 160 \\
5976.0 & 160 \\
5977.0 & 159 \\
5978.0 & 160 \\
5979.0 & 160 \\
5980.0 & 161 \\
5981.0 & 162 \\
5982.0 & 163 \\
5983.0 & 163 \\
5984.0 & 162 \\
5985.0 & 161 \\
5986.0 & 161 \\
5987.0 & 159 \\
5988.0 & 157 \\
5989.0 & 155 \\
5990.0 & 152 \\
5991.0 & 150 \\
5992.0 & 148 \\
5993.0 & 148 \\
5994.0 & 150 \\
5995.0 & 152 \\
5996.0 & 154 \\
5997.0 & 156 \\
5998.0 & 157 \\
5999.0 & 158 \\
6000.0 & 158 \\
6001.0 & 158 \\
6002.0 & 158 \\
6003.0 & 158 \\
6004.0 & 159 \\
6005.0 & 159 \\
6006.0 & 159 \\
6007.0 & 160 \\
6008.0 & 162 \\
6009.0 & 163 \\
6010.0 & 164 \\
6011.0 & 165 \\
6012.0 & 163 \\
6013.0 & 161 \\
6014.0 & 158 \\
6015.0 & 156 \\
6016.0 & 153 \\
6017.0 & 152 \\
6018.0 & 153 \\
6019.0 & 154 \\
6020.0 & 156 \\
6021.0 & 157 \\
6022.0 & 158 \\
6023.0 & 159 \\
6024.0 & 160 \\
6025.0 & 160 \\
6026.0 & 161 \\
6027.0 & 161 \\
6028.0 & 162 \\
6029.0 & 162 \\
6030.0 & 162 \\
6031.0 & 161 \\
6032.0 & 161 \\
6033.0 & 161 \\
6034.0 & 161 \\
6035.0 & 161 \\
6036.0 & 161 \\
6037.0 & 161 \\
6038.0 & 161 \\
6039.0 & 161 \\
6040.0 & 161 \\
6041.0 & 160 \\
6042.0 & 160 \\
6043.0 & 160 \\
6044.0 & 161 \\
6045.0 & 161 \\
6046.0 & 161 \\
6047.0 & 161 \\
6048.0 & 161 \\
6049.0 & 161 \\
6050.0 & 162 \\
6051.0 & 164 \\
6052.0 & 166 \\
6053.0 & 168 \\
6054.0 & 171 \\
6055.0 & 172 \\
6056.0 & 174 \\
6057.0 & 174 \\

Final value 2.32 angstrom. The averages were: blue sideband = 165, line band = 154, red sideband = 161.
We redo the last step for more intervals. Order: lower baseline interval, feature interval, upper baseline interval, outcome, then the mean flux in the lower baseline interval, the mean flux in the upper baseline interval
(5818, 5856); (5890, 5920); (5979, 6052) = 2.3 angstrom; 163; 159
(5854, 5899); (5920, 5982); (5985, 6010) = -2.6 angstrom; 155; 157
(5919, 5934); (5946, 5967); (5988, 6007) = -0.8 angstrom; 162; 155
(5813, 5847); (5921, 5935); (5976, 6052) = 0.0 angstrom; 163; 159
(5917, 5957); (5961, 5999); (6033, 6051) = 0.5 angstrom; 162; 161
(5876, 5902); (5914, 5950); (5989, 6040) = -2.9 angstrom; 145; 158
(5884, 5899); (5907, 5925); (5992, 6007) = -2.5 angstrom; 136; 156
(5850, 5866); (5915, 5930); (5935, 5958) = 0.1 angstrom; 166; 163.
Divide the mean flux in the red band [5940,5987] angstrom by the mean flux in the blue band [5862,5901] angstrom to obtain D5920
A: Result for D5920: 1.07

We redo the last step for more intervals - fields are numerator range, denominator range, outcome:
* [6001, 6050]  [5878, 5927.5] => 1.05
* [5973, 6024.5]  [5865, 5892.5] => 1.02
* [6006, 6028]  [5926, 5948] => 0.99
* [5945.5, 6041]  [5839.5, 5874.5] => 0.97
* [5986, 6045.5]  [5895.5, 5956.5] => 1.00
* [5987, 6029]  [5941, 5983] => 0.96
